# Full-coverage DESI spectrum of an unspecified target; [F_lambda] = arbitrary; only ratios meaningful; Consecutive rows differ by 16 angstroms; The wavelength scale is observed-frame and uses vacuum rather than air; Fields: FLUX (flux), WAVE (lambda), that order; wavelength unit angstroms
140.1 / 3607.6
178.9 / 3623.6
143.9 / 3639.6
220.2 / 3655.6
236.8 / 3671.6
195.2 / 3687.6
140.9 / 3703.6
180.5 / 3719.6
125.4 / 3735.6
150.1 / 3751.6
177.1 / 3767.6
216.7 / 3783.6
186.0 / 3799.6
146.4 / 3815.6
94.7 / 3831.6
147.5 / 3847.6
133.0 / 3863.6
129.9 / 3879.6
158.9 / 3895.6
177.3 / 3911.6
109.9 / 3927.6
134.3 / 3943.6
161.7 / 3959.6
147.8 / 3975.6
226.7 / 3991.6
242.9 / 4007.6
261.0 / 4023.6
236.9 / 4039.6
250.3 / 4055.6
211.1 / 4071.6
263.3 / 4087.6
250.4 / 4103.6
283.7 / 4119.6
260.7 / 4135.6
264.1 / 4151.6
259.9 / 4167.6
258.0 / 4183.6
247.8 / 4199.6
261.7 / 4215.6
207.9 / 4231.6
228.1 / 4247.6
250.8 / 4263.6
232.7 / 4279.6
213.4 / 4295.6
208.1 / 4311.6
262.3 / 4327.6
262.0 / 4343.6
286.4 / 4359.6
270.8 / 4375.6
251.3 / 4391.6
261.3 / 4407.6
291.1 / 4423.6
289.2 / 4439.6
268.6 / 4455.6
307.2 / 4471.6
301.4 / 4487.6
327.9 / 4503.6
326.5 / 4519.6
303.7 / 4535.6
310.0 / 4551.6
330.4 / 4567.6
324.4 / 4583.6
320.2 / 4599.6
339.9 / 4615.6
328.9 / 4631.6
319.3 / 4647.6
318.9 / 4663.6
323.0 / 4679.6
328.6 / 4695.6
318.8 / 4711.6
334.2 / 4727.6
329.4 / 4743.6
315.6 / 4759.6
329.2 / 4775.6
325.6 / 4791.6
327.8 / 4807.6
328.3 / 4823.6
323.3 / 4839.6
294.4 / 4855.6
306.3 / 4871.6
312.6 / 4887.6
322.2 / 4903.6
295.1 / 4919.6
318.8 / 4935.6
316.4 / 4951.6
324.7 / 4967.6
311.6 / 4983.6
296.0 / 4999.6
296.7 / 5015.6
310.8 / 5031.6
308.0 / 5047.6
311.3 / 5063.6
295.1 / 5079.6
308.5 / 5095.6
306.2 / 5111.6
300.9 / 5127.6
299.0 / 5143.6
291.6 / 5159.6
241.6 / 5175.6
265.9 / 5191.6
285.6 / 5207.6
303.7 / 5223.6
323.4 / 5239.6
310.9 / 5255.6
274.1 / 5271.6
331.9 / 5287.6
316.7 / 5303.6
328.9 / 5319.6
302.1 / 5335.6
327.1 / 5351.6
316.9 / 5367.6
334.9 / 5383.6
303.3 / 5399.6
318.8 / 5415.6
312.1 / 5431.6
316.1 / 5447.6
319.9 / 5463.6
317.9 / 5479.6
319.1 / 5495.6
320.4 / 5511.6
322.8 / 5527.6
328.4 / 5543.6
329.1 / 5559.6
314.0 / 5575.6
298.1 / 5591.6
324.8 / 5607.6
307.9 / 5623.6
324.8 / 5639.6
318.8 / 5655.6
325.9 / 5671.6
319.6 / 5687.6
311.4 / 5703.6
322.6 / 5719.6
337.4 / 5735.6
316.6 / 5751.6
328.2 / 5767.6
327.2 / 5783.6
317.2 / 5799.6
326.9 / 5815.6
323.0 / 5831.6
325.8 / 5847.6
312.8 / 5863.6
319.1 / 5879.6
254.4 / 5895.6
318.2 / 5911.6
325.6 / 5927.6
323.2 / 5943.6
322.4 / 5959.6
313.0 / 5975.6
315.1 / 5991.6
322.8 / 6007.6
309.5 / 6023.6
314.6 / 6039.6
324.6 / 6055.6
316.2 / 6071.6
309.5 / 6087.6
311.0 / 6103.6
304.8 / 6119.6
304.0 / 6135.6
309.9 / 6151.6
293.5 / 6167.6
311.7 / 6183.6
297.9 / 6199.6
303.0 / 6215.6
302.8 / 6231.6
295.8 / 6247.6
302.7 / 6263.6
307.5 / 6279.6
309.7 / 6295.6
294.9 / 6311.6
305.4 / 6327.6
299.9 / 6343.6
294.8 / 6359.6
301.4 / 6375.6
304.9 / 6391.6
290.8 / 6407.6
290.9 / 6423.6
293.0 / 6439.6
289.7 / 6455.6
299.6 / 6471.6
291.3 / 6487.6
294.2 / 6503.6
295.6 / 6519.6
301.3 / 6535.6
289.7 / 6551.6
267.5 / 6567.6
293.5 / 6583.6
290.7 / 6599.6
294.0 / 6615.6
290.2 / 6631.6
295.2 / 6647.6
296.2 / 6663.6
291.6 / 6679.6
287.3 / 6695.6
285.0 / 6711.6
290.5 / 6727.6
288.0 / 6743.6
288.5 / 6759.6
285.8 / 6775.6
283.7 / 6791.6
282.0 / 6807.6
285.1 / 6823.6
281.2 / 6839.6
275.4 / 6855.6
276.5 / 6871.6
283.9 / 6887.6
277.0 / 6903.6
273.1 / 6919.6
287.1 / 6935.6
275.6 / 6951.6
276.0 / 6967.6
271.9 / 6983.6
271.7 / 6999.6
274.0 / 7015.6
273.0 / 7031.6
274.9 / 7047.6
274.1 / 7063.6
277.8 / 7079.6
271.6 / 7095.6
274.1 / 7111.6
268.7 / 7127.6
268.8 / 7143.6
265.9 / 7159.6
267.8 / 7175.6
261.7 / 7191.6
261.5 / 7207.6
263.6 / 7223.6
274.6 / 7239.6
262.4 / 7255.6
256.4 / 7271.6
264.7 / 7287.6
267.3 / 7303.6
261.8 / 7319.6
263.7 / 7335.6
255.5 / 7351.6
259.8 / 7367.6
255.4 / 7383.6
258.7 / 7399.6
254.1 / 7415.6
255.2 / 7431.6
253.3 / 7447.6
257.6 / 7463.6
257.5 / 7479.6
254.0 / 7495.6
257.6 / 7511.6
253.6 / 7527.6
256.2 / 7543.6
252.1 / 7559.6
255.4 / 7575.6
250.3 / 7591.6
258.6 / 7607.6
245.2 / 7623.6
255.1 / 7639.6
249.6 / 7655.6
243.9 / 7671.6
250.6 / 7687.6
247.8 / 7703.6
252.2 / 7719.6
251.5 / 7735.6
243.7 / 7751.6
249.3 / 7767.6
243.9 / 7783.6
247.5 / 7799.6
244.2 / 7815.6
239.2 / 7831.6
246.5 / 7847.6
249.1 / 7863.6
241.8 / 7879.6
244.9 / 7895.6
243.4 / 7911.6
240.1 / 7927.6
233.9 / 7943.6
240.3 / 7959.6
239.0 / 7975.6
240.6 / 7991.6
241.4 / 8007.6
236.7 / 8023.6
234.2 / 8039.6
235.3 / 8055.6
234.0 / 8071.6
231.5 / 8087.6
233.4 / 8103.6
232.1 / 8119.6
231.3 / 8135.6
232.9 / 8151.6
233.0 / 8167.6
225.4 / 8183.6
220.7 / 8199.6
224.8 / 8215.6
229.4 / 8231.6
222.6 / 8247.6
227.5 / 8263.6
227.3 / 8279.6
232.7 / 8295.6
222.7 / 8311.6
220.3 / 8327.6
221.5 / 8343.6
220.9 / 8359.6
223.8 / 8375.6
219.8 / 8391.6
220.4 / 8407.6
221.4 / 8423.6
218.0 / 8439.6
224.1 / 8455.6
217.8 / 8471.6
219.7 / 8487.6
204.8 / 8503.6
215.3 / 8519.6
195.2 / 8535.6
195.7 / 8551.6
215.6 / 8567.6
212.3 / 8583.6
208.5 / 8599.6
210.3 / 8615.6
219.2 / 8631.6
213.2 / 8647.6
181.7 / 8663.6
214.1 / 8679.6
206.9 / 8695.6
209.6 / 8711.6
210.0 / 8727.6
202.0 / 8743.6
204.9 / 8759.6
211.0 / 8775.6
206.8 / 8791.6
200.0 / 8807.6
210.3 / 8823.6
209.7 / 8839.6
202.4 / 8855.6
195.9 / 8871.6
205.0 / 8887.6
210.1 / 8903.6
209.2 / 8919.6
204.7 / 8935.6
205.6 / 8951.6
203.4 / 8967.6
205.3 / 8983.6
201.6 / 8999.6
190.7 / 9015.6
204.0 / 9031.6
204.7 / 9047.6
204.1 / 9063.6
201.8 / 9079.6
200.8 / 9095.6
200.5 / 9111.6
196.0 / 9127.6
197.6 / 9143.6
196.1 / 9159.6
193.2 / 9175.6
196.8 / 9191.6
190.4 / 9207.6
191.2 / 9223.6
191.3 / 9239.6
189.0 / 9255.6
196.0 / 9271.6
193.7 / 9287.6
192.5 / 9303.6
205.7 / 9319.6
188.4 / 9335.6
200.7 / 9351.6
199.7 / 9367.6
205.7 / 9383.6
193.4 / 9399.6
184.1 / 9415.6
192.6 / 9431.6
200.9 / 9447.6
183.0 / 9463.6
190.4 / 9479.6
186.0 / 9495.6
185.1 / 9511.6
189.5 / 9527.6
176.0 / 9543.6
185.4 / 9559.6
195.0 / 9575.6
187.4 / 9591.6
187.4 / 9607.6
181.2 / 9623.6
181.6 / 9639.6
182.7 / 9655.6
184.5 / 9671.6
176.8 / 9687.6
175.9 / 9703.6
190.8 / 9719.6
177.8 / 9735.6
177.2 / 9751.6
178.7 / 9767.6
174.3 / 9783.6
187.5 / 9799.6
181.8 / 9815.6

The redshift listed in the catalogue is 0.00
